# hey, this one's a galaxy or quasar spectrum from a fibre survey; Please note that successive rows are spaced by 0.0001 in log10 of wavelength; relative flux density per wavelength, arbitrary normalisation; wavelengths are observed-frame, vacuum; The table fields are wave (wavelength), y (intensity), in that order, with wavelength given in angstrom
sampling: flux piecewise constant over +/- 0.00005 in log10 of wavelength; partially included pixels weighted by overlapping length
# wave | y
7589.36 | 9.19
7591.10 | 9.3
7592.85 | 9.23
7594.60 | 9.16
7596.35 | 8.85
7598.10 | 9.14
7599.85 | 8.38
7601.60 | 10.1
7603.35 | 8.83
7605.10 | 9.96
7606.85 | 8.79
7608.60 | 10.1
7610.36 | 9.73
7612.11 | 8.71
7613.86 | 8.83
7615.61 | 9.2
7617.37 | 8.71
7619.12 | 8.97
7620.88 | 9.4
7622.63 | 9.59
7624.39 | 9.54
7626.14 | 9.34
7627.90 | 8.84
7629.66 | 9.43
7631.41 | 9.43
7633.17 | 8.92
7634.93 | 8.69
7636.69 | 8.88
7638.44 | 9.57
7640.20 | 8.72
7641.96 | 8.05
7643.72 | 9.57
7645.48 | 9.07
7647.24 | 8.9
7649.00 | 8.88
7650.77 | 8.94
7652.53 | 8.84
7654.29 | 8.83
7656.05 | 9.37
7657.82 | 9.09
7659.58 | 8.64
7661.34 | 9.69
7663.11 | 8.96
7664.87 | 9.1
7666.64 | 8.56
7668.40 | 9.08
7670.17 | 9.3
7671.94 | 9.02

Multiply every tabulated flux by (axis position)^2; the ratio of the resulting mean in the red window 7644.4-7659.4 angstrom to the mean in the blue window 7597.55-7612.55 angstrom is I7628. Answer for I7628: 0.97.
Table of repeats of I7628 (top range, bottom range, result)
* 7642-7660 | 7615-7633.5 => 0.98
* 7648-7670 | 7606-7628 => 0.99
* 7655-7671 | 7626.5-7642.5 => 1.02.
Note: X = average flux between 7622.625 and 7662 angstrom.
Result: 9.06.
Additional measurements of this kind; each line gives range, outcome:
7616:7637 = 9.15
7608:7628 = 9.25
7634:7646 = 8.93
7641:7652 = 8.89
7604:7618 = 9.26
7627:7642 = 9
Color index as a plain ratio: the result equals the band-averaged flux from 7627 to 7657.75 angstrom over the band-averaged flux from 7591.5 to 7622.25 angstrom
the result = 1.0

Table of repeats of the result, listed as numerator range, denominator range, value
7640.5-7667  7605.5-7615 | 0.97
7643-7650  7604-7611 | 0.95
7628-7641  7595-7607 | 0.99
